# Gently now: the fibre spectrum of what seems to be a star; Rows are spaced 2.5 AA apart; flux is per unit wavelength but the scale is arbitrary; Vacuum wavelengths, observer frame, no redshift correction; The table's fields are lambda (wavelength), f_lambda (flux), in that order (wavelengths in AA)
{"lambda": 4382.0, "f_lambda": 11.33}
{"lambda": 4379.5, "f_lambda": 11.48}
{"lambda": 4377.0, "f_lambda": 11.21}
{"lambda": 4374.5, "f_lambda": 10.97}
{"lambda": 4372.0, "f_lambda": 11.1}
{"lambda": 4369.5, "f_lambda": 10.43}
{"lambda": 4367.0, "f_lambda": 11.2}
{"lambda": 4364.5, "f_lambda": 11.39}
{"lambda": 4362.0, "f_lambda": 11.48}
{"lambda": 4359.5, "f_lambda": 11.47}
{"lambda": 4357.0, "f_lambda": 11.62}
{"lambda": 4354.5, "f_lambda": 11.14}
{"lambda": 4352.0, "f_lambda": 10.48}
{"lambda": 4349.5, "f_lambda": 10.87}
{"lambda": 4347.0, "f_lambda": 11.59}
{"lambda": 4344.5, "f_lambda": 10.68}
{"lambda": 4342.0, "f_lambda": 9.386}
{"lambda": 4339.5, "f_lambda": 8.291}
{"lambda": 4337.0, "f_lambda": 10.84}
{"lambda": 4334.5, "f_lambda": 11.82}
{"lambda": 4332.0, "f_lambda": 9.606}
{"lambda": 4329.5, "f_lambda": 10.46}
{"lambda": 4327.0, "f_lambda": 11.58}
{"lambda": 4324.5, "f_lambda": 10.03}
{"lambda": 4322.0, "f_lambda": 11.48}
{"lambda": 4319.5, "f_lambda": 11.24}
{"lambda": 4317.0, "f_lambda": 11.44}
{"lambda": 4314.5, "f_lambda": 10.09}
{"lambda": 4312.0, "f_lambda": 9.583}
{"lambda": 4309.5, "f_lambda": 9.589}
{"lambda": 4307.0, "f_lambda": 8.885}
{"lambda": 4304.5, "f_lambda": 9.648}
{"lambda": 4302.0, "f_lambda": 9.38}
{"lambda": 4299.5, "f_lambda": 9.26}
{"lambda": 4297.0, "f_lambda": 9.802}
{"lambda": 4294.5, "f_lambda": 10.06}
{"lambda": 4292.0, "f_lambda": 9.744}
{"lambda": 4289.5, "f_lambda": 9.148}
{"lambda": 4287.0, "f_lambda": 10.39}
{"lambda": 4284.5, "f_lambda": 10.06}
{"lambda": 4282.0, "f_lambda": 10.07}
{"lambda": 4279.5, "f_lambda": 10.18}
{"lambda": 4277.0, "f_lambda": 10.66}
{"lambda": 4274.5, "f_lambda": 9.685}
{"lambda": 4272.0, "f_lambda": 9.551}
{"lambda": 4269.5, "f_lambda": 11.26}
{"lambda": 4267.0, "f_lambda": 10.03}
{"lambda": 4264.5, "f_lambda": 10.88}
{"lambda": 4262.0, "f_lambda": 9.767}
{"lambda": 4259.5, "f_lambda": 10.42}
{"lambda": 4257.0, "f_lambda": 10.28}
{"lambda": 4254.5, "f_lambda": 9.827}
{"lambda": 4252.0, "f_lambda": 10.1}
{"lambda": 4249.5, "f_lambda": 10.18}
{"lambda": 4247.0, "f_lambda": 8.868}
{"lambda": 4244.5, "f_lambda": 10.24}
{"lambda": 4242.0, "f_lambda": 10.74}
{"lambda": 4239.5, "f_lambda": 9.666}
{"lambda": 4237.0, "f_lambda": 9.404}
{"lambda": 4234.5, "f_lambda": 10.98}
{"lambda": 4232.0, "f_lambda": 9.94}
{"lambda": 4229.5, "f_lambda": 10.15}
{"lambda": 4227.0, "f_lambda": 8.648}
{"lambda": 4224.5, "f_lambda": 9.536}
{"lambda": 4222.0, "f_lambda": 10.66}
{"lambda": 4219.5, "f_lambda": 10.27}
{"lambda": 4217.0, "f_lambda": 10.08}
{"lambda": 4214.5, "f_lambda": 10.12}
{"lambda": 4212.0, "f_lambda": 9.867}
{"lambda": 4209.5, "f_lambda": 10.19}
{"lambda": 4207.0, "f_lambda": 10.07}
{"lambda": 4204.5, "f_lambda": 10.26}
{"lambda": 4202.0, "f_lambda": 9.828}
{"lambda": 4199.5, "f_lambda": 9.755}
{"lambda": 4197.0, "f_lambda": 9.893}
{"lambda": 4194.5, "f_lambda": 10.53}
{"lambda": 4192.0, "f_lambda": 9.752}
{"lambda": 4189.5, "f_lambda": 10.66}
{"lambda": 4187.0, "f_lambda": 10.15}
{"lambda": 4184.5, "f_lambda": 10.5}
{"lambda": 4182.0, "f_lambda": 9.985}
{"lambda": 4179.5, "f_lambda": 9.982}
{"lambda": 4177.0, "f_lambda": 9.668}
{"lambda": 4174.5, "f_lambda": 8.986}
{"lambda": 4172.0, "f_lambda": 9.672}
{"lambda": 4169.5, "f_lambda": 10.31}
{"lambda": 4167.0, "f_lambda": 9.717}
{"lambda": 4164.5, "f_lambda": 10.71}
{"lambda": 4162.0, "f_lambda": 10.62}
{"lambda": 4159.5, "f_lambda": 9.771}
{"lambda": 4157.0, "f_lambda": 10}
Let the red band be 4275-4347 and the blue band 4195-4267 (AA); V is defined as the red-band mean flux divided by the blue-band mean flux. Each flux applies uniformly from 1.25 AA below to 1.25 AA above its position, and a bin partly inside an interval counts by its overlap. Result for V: 1.0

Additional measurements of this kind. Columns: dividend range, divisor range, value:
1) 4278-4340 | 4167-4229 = 1.02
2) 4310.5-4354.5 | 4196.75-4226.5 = 1.06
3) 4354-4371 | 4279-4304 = 1.15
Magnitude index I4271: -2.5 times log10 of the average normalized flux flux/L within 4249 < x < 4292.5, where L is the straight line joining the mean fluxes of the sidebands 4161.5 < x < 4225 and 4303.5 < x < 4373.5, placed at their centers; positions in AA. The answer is 0.02 mag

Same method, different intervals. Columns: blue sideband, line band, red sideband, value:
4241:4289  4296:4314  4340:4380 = 0.11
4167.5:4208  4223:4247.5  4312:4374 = 0.04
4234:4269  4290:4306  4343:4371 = 0.10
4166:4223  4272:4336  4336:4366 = 0.04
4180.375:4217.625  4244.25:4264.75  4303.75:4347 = 0.02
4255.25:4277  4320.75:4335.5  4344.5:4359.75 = 0.01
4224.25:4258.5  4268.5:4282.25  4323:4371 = 0.00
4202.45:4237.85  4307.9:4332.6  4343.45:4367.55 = 0.04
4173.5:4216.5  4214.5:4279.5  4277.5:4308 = -0.02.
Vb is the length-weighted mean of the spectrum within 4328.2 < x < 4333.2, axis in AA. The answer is 10.1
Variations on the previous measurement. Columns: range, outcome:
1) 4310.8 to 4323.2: 10.8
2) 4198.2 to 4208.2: 9.98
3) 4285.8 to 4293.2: 9.76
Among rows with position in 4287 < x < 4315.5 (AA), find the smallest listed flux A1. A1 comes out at 8.885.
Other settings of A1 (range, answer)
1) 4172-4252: 8.648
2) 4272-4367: 8.291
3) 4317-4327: 10.03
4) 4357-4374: 10.43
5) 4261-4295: 9.148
